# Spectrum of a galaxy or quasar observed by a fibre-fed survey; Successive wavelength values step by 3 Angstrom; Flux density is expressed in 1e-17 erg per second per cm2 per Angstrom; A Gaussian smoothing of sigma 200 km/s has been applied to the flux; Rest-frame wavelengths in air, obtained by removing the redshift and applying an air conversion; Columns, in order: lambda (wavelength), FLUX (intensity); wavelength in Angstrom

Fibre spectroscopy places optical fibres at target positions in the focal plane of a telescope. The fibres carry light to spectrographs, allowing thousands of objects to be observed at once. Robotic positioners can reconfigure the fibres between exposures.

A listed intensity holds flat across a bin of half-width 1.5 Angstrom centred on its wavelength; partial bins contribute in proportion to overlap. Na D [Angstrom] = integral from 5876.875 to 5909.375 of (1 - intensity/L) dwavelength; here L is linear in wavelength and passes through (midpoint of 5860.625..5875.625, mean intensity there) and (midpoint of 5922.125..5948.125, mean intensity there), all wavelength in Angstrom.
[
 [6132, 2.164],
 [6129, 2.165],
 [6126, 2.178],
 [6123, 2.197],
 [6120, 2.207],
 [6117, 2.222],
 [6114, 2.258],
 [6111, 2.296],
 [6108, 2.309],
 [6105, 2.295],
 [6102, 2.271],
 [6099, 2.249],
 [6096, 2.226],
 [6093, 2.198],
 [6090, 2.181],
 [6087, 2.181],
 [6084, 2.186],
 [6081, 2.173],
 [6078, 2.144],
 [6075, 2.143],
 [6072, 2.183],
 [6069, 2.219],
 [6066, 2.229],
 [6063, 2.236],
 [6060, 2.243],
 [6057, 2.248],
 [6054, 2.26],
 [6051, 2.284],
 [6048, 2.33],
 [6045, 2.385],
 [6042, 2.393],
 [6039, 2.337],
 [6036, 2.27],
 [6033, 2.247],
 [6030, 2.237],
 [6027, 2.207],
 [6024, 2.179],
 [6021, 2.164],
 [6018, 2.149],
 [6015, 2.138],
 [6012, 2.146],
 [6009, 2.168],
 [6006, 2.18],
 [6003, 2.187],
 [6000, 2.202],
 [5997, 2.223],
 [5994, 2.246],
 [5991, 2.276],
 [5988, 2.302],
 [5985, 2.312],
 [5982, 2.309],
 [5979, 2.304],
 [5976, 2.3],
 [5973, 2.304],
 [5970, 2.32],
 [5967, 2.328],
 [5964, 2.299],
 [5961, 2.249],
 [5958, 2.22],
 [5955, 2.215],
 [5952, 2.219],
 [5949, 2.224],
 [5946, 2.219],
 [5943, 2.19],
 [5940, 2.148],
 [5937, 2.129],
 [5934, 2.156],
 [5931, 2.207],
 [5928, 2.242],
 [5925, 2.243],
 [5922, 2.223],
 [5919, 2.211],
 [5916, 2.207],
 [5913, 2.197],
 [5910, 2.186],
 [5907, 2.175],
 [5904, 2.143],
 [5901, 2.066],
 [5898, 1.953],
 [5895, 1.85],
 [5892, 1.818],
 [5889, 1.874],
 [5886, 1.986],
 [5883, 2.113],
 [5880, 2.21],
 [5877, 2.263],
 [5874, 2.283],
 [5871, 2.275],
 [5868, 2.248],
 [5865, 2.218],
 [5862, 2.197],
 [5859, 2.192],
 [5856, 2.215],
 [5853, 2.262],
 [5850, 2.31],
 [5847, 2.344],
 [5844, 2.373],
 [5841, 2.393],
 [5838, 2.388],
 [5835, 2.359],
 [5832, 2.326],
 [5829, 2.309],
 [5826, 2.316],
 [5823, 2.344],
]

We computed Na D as 2.8 Angstrom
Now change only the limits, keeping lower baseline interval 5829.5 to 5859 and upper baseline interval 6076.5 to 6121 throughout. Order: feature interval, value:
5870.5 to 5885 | 0.6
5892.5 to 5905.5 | 1.8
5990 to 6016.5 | 0.8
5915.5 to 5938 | 0.9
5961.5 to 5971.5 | -0.1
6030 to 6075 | -0.5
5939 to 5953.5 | 0.5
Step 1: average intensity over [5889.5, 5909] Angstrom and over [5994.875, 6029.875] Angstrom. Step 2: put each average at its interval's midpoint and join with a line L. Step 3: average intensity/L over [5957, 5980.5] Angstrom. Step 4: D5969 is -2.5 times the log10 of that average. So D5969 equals -0.090 mag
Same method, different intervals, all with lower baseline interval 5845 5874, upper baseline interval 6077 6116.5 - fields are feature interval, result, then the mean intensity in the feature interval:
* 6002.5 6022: 0.04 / 2.16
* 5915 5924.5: 0.02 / 2.22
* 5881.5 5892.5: 0.15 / 1.96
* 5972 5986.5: -0.03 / 2.31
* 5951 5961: 0.01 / 2.22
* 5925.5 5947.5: 0.03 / 2.19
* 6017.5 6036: 0.02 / 2.21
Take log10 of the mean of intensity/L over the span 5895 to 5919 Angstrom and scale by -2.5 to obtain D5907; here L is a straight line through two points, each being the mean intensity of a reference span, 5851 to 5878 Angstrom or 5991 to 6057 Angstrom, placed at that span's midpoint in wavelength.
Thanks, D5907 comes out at 0.06 mag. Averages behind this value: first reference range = 2.24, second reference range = 2.24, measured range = 2.12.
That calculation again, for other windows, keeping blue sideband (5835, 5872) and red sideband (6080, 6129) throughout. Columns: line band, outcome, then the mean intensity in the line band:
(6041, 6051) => -0.055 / 2.36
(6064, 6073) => 0.010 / 2.21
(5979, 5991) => -0.023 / 2.3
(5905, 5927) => 0.032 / 2.21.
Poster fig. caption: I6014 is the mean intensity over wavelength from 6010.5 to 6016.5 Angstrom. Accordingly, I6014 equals 2.14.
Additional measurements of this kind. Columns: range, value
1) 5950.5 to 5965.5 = 2.24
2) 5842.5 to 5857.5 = 2.3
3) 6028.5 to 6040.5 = 2.27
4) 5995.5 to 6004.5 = 2.2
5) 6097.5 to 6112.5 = 2.28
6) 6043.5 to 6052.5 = 2.33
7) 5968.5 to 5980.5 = 2.31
